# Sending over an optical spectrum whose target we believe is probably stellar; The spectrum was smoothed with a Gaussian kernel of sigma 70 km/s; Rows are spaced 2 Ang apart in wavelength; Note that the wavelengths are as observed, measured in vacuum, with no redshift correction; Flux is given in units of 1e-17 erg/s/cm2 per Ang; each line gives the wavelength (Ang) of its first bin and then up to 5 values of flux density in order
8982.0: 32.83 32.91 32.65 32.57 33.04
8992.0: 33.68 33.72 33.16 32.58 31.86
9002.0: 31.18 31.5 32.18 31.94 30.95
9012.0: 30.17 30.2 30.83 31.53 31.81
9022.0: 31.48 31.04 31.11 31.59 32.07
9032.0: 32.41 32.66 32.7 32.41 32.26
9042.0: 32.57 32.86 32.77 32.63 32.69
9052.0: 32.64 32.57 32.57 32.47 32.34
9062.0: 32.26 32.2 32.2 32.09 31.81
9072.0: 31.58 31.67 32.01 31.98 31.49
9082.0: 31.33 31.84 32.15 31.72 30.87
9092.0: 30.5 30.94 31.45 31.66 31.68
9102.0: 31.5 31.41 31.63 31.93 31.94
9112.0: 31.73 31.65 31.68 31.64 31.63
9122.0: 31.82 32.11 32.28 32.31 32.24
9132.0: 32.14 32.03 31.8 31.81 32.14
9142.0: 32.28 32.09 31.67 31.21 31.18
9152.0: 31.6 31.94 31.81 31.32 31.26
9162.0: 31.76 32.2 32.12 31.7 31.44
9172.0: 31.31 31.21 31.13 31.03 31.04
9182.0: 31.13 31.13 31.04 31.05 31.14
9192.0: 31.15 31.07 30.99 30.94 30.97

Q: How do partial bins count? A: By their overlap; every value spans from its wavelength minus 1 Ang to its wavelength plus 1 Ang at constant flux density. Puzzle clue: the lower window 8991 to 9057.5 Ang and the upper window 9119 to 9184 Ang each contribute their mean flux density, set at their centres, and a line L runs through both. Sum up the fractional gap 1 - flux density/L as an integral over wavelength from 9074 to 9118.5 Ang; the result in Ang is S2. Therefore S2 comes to 0.4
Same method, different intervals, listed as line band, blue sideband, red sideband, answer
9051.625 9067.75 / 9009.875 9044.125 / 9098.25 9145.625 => -0.32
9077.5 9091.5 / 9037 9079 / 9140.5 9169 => 0.25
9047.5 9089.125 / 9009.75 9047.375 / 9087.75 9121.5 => -0.60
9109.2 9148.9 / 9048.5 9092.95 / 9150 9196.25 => -0.36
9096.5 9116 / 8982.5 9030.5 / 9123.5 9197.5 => 0.02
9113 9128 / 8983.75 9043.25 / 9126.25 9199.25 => -0.09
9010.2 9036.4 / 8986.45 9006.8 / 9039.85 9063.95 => 0.88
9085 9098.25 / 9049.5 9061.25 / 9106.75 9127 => 0.34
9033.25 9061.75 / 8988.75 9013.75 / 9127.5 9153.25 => -0.48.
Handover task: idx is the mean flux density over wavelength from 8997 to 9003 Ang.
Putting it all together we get 31.9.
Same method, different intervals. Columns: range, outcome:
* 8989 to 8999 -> 33.2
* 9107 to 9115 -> 31.8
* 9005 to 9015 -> 31.1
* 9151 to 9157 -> 31.8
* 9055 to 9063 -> 32.4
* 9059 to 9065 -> 32.3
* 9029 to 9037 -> 32.5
